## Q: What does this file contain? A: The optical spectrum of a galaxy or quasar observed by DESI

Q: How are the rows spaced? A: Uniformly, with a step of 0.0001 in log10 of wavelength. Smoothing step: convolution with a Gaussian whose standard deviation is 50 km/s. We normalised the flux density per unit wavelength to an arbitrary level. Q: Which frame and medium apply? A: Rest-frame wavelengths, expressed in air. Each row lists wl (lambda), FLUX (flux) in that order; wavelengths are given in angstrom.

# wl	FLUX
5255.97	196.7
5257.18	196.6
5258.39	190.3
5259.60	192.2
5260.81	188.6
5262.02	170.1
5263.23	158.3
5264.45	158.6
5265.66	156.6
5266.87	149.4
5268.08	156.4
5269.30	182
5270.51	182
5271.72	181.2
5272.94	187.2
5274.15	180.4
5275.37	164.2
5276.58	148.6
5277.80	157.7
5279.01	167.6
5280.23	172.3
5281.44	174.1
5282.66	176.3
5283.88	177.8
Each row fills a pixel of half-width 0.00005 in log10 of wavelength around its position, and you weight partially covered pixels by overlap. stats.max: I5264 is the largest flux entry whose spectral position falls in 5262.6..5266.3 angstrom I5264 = 158.6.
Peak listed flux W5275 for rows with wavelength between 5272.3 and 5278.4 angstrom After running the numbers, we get 187.2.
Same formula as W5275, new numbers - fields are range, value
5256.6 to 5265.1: 196.6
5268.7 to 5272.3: 182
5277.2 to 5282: 174.1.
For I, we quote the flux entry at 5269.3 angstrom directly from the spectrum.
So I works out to 182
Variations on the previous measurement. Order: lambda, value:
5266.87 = 149.4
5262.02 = 170.1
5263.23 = 158.3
